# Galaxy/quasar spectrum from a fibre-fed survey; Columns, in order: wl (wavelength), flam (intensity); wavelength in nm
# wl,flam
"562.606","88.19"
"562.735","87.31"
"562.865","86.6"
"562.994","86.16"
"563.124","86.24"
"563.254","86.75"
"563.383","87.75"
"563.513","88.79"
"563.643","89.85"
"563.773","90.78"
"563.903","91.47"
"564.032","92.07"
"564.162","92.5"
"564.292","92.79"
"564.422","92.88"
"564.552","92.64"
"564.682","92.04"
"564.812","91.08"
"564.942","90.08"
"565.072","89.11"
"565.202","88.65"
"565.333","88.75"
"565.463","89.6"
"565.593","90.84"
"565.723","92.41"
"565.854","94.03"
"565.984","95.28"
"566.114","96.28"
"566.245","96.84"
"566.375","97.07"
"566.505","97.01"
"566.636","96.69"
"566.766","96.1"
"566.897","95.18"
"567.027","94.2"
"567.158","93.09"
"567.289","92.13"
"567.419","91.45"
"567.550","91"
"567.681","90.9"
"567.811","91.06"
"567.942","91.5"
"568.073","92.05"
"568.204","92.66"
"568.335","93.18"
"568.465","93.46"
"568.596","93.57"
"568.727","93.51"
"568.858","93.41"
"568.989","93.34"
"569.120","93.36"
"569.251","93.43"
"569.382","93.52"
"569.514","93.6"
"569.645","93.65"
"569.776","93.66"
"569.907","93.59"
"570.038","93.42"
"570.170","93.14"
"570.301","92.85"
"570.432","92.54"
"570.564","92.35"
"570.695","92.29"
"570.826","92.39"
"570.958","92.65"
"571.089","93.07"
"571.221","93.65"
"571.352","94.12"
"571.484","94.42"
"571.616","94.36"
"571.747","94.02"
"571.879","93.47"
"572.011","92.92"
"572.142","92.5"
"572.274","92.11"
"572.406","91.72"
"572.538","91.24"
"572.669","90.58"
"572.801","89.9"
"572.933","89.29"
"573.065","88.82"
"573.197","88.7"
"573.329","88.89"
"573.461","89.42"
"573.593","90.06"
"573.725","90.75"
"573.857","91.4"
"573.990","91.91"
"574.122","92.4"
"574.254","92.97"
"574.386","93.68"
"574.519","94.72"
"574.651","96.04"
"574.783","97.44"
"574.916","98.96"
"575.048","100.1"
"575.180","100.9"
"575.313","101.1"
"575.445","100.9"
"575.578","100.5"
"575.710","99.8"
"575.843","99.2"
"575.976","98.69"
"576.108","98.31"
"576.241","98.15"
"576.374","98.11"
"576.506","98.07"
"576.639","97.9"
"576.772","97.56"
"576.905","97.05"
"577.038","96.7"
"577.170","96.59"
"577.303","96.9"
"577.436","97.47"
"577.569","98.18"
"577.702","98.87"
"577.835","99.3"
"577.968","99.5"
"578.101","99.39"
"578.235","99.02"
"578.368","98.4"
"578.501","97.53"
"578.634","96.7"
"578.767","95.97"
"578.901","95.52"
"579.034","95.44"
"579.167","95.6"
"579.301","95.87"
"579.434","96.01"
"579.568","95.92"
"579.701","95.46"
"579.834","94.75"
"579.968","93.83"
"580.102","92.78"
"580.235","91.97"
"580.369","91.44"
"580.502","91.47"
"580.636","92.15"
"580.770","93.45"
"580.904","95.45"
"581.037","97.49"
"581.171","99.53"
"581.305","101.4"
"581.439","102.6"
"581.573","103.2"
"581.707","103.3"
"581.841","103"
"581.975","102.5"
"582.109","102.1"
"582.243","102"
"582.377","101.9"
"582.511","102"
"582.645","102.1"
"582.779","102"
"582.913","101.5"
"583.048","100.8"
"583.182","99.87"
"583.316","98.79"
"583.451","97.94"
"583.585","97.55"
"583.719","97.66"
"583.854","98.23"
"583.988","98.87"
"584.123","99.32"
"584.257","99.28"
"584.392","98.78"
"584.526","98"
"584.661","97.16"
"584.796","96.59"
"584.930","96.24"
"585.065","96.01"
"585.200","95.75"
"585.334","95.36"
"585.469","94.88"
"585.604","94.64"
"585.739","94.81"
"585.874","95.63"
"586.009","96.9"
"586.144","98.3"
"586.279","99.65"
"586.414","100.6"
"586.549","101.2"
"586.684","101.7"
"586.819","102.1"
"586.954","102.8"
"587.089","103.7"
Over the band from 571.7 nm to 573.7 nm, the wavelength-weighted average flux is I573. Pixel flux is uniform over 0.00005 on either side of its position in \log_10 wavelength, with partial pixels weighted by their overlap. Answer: 90.9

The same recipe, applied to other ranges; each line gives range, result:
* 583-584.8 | 98.5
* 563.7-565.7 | 91.1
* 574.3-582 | 97.5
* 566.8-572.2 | 93.1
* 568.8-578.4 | 94.8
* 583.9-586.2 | 96.9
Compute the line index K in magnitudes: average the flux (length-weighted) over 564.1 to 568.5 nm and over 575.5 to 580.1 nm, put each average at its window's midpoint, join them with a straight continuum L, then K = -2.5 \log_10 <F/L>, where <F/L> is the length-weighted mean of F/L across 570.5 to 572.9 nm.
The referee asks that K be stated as 0.026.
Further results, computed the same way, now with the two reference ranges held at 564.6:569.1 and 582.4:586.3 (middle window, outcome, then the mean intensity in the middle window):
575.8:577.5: -0.02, 97.7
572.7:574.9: 0.04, 91.8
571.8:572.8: 0.03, 92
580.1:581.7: 0.01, 96.5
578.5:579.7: 0.01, 96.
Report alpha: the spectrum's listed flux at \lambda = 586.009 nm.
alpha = 96.9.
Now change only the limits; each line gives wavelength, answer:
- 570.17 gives 93.14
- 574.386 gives 93.68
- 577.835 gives 99.3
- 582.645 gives 102.1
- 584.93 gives 96.24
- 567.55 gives 91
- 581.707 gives 103.3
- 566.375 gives 97.07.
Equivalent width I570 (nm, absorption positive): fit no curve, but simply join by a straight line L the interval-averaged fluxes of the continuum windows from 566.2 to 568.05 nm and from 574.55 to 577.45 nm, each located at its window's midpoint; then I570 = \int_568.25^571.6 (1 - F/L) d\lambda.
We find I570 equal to 0.07 nm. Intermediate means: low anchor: 93.8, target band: 93.3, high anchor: 98.5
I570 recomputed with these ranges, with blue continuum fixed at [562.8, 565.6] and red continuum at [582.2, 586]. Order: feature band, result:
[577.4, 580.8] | 0.011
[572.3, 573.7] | 0.054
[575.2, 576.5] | -0.063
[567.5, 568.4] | -0.003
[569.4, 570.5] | -0.012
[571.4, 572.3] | -0.004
